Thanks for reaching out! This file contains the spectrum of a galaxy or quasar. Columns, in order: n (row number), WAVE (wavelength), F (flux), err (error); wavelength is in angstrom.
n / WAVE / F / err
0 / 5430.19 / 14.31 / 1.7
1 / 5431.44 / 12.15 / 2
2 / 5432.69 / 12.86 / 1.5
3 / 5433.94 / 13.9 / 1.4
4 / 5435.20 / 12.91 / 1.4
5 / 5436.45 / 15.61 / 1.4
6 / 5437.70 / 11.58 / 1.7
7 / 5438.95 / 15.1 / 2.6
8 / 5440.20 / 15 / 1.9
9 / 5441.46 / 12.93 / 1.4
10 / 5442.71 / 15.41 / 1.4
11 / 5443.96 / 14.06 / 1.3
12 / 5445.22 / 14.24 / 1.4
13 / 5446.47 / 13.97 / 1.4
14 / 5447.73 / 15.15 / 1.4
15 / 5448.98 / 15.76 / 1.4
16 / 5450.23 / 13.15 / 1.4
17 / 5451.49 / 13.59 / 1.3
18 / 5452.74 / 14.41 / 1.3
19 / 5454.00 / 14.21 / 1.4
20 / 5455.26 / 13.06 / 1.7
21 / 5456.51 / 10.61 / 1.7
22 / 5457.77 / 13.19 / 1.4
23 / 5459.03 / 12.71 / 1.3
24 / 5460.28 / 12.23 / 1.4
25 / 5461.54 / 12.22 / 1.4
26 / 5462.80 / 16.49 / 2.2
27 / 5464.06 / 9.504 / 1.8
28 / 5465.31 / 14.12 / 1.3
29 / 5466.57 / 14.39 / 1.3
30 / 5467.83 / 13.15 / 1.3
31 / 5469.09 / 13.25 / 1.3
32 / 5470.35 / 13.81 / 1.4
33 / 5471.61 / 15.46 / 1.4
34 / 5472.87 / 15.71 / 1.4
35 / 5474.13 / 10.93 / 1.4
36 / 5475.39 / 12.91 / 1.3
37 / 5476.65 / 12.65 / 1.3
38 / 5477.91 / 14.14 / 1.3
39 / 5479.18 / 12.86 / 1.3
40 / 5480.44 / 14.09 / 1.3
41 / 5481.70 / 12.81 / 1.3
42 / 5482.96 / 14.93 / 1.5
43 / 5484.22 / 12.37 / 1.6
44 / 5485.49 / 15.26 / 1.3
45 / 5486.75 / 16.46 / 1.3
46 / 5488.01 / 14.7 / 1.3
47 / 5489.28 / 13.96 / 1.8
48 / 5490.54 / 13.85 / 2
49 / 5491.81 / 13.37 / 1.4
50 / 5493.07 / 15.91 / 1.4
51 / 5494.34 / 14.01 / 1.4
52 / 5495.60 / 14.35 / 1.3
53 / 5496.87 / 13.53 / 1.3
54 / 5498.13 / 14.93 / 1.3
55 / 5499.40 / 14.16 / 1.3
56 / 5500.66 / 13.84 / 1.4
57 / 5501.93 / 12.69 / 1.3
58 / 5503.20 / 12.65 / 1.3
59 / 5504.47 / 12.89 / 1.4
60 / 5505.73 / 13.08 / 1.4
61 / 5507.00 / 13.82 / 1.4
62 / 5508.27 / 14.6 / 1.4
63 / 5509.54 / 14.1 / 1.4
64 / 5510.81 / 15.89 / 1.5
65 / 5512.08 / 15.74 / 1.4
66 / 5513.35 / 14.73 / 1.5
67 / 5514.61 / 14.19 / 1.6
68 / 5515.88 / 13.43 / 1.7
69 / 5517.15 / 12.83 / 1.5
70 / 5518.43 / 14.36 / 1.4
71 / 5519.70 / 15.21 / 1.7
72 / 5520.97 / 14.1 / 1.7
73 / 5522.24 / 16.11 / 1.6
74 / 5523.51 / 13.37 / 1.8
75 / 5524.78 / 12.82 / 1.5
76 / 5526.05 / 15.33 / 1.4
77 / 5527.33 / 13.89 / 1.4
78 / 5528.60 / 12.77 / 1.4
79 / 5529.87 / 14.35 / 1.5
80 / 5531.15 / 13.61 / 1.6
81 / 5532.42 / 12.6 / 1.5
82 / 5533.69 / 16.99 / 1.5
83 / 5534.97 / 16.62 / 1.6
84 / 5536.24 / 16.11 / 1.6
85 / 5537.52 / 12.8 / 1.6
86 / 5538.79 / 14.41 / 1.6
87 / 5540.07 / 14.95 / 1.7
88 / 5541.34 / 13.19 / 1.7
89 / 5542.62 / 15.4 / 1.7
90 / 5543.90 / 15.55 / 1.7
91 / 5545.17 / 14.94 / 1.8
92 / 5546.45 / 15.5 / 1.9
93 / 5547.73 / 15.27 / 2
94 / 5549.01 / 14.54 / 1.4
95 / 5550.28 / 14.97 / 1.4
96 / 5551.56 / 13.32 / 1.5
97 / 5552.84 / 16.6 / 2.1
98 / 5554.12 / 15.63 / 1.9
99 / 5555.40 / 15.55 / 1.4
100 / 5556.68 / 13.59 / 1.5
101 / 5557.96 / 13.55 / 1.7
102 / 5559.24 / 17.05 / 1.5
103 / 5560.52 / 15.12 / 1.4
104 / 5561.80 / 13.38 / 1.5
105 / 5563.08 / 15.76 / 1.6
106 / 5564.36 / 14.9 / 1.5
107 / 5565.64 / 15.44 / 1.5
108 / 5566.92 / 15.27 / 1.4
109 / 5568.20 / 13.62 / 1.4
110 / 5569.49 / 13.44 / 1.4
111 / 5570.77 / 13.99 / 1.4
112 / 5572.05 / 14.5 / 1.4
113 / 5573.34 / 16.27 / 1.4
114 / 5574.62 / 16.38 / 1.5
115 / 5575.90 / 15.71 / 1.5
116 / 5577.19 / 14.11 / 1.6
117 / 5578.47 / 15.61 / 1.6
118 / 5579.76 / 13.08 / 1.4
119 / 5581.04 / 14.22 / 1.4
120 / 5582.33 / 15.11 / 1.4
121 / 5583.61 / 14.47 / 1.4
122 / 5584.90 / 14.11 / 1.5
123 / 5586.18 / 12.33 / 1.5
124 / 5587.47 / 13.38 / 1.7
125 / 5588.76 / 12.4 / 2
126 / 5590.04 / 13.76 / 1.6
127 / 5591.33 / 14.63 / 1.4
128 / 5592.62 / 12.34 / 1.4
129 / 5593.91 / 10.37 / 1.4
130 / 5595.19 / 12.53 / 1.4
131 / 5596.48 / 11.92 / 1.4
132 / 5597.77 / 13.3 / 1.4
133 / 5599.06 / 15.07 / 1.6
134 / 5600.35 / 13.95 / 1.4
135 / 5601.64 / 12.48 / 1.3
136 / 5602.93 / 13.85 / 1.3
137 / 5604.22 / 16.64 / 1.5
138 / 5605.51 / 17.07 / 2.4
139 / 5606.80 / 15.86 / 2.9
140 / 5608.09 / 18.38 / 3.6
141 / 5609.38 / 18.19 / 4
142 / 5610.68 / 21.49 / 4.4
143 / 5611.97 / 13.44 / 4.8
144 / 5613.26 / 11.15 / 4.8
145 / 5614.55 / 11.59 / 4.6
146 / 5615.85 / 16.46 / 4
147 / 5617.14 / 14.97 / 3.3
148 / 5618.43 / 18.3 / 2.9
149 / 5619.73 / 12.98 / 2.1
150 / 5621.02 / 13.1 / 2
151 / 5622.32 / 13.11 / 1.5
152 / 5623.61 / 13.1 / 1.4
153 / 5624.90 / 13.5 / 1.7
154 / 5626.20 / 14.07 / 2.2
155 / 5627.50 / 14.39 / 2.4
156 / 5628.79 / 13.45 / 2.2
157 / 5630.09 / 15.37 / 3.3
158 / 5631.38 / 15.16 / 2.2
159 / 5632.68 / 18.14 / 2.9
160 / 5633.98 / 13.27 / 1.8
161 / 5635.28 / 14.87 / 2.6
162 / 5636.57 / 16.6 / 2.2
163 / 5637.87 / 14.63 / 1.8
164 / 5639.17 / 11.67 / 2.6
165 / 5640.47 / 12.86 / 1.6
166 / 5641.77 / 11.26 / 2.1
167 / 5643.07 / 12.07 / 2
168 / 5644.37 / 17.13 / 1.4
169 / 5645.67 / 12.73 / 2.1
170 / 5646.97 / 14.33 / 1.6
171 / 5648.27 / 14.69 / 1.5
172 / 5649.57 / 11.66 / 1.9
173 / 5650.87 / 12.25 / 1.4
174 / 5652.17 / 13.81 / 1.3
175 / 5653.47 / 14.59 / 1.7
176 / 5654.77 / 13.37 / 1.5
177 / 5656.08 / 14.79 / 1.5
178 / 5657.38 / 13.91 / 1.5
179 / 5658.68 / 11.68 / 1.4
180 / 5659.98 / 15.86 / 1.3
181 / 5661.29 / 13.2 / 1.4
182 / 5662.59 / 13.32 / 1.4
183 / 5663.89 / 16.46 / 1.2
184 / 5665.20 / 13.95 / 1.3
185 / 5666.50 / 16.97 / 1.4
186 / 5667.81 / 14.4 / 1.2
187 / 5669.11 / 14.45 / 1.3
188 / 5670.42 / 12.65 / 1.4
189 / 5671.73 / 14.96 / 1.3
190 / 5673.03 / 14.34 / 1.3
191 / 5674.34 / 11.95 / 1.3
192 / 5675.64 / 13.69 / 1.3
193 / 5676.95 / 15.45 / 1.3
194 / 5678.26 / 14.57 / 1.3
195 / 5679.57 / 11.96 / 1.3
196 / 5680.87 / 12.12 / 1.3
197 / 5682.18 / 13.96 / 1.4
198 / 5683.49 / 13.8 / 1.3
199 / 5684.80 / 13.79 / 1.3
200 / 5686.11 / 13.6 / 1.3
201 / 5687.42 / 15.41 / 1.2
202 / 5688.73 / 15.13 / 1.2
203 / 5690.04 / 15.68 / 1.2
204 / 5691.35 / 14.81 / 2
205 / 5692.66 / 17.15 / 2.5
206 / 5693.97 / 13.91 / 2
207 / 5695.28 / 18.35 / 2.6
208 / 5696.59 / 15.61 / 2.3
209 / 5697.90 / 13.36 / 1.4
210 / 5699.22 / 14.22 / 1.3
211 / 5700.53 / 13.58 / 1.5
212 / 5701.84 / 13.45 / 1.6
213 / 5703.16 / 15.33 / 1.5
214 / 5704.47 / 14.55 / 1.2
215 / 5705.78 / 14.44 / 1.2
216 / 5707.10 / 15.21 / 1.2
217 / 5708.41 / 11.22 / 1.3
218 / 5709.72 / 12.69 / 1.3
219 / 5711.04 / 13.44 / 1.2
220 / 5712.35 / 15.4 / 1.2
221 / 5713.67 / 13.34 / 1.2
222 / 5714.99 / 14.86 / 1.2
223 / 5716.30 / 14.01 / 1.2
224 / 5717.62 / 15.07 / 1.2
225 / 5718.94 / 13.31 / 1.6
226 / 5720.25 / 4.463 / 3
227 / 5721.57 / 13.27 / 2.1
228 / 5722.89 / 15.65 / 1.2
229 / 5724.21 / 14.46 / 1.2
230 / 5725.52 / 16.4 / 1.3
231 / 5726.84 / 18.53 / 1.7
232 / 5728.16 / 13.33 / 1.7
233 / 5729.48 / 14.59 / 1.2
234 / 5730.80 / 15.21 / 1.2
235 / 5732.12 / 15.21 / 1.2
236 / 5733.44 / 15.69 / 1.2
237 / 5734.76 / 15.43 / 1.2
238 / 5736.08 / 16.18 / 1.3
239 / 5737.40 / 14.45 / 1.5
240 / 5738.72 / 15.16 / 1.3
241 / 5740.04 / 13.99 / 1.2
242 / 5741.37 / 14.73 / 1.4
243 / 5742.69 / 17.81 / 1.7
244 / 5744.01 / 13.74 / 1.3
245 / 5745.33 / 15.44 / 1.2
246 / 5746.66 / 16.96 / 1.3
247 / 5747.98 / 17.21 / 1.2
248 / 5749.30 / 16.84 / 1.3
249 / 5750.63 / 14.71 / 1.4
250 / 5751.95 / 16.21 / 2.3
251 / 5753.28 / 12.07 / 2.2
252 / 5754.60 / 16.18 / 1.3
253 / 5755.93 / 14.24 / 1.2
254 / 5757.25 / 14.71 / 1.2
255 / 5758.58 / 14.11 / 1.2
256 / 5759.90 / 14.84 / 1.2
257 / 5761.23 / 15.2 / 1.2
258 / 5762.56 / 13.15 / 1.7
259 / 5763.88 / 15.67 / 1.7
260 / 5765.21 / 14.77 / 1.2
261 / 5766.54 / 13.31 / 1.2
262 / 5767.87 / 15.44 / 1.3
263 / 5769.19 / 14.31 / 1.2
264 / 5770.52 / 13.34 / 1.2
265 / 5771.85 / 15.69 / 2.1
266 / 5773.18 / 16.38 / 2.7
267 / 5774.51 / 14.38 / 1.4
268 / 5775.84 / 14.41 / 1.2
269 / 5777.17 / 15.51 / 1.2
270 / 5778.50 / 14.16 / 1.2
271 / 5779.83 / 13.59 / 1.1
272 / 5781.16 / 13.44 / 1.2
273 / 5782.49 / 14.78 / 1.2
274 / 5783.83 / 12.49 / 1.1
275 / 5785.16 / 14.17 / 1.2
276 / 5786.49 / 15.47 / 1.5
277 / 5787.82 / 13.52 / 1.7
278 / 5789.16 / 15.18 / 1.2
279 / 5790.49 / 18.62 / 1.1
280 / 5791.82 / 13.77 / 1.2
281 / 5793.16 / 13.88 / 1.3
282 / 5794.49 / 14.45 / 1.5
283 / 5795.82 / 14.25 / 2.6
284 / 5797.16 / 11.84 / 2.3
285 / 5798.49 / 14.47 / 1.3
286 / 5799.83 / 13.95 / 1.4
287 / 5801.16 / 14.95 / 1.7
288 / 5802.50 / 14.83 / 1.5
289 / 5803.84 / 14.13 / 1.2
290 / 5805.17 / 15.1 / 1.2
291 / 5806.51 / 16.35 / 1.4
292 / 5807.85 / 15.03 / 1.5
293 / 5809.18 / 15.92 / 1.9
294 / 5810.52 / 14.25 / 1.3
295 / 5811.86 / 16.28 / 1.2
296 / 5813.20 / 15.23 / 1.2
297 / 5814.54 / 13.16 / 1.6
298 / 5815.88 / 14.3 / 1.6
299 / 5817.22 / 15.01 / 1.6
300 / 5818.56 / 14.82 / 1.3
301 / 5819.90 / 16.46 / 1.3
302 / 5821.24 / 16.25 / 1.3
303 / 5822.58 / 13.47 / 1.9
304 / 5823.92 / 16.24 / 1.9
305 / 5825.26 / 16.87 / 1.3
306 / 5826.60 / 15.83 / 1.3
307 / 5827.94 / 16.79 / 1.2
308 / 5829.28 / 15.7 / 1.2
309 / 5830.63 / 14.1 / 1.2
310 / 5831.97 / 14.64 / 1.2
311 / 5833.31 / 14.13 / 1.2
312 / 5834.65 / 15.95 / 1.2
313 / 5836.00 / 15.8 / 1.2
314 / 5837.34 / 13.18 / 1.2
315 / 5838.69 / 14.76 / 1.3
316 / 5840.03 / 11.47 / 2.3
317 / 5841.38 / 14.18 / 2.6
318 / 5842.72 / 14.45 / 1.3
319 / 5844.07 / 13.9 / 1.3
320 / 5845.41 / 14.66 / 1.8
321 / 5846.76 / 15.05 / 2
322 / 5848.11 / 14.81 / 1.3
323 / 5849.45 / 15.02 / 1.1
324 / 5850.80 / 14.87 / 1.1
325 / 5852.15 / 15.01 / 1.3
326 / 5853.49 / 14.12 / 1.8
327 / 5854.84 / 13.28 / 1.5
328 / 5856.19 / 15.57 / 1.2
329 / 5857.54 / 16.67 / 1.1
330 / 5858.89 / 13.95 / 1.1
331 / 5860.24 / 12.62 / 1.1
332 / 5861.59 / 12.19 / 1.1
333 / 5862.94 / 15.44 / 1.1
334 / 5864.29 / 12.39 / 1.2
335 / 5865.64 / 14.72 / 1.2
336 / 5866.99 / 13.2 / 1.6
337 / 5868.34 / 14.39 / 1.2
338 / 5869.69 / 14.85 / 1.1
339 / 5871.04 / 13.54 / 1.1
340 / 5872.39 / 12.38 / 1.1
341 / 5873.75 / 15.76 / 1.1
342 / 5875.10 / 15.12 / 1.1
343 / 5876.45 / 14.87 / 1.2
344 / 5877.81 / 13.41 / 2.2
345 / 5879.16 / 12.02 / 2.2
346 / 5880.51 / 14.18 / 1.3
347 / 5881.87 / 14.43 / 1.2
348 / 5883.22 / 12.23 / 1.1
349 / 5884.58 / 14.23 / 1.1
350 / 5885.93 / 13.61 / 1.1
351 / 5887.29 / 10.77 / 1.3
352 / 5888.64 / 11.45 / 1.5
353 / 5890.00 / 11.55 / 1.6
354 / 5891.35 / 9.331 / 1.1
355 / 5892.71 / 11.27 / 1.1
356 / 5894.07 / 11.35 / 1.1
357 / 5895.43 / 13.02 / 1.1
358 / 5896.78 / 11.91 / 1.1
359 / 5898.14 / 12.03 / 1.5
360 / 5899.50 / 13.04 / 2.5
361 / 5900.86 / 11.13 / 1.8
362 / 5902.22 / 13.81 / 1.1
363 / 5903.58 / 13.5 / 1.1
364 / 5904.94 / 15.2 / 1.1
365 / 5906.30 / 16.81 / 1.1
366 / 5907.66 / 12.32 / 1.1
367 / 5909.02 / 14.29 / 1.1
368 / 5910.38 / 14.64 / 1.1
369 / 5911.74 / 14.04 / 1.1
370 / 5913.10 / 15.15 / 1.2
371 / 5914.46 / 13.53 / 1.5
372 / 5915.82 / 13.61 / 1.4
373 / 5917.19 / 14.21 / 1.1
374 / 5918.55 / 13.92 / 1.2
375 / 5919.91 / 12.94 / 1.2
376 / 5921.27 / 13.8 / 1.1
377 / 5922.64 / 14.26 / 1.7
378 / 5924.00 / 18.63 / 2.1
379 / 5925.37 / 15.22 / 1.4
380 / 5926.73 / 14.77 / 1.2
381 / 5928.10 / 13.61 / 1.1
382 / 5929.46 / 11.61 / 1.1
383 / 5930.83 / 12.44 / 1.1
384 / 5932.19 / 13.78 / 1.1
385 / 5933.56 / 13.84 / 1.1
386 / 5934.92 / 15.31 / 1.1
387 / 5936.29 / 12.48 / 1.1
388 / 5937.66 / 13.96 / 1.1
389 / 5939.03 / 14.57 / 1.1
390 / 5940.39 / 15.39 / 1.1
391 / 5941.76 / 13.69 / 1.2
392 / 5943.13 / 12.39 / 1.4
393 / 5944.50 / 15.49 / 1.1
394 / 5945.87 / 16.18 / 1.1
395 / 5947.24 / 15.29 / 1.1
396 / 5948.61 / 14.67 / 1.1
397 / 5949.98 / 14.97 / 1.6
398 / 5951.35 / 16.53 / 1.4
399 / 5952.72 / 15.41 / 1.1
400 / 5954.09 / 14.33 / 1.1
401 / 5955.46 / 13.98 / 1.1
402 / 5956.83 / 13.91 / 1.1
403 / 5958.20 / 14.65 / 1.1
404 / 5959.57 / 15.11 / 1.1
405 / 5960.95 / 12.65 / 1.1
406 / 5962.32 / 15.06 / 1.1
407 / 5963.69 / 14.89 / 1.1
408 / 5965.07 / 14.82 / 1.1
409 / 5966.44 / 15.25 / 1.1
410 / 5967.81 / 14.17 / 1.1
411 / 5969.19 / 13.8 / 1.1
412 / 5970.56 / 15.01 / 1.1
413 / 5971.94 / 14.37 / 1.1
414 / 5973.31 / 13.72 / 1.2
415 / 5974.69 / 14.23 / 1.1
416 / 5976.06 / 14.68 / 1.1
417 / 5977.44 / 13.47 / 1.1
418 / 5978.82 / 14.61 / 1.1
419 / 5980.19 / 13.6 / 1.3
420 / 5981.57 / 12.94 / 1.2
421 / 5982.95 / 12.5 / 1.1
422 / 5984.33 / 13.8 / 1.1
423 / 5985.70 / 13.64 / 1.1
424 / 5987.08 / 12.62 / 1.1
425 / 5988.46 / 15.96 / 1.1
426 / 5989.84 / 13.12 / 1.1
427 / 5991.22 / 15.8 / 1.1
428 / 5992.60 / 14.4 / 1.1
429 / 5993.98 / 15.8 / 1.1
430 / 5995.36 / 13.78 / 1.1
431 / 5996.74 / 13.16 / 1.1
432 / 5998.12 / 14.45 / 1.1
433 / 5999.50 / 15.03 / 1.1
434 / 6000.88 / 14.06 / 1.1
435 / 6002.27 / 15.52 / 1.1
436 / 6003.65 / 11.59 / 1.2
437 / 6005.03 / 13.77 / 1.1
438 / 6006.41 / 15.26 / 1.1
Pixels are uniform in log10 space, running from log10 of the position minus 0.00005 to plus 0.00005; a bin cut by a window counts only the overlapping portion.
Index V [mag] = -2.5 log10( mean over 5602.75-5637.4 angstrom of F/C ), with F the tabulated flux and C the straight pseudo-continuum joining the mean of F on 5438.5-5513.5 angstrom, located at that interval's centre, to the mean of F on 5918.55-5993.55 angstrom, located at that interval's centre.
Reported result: -0.08 mag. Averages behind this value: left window 13.9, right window 14.3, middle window 15.1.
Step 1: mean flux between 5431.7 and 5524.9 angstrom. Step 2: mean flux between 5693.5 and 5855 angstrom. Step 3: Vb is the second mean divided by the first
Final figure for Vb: 1.06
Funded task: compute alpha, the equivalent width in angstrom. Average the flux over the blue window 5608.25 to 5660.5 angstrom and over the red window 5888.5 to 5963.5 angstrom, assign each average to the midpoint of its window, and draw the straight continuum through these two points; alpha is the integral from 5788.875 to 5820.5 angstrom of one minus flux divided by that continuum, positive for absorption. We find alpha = -1.8 angstrom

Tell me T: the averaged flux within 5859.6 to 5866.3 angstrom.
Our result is 13.5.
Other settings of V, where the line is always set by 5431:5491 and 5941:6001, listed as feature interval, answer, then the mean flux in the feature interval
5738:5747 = -0.09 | 15.3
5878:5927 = 0.07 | 13.4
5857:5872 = 0.02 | 13.9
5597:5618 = -0.10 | 15.3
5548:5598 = -0.03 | 14.3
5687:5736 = -0.04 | 14.5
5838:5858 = -0.02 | 14.5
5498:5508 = 0.02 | 13.5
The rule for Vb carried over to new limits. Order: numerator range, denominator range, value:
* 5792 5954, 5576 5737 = 0.99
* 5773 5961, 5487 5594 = 0.99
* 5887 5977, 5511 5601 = 0.97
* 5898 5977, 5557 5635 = 0.98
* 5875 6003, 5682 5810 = 0.95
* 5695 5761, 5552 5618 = 1.00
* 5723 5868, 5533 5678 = 1.03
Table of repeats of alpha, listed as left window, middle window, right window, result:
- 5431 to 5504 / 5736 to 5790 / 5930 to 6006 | -3.0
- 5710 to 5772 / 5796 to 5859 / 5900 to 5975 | -1.3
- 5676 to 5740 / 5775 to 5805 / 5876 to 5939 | -0.8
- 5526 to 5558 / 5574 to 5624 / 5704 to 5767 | 1.0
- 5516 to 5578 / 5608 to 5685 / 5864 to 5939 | 0.9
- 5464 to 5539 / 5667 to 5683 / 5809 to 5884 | 0.6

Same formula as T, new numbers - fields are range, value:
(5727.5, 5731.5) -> 14.4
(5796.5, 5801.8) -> 13.8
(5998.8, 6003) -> 14.8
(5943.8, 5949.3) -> 15.4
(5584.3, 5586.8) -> 13.2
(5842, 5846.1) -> 14.3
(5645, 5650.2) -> 13.4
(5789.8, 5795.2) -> 15.2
